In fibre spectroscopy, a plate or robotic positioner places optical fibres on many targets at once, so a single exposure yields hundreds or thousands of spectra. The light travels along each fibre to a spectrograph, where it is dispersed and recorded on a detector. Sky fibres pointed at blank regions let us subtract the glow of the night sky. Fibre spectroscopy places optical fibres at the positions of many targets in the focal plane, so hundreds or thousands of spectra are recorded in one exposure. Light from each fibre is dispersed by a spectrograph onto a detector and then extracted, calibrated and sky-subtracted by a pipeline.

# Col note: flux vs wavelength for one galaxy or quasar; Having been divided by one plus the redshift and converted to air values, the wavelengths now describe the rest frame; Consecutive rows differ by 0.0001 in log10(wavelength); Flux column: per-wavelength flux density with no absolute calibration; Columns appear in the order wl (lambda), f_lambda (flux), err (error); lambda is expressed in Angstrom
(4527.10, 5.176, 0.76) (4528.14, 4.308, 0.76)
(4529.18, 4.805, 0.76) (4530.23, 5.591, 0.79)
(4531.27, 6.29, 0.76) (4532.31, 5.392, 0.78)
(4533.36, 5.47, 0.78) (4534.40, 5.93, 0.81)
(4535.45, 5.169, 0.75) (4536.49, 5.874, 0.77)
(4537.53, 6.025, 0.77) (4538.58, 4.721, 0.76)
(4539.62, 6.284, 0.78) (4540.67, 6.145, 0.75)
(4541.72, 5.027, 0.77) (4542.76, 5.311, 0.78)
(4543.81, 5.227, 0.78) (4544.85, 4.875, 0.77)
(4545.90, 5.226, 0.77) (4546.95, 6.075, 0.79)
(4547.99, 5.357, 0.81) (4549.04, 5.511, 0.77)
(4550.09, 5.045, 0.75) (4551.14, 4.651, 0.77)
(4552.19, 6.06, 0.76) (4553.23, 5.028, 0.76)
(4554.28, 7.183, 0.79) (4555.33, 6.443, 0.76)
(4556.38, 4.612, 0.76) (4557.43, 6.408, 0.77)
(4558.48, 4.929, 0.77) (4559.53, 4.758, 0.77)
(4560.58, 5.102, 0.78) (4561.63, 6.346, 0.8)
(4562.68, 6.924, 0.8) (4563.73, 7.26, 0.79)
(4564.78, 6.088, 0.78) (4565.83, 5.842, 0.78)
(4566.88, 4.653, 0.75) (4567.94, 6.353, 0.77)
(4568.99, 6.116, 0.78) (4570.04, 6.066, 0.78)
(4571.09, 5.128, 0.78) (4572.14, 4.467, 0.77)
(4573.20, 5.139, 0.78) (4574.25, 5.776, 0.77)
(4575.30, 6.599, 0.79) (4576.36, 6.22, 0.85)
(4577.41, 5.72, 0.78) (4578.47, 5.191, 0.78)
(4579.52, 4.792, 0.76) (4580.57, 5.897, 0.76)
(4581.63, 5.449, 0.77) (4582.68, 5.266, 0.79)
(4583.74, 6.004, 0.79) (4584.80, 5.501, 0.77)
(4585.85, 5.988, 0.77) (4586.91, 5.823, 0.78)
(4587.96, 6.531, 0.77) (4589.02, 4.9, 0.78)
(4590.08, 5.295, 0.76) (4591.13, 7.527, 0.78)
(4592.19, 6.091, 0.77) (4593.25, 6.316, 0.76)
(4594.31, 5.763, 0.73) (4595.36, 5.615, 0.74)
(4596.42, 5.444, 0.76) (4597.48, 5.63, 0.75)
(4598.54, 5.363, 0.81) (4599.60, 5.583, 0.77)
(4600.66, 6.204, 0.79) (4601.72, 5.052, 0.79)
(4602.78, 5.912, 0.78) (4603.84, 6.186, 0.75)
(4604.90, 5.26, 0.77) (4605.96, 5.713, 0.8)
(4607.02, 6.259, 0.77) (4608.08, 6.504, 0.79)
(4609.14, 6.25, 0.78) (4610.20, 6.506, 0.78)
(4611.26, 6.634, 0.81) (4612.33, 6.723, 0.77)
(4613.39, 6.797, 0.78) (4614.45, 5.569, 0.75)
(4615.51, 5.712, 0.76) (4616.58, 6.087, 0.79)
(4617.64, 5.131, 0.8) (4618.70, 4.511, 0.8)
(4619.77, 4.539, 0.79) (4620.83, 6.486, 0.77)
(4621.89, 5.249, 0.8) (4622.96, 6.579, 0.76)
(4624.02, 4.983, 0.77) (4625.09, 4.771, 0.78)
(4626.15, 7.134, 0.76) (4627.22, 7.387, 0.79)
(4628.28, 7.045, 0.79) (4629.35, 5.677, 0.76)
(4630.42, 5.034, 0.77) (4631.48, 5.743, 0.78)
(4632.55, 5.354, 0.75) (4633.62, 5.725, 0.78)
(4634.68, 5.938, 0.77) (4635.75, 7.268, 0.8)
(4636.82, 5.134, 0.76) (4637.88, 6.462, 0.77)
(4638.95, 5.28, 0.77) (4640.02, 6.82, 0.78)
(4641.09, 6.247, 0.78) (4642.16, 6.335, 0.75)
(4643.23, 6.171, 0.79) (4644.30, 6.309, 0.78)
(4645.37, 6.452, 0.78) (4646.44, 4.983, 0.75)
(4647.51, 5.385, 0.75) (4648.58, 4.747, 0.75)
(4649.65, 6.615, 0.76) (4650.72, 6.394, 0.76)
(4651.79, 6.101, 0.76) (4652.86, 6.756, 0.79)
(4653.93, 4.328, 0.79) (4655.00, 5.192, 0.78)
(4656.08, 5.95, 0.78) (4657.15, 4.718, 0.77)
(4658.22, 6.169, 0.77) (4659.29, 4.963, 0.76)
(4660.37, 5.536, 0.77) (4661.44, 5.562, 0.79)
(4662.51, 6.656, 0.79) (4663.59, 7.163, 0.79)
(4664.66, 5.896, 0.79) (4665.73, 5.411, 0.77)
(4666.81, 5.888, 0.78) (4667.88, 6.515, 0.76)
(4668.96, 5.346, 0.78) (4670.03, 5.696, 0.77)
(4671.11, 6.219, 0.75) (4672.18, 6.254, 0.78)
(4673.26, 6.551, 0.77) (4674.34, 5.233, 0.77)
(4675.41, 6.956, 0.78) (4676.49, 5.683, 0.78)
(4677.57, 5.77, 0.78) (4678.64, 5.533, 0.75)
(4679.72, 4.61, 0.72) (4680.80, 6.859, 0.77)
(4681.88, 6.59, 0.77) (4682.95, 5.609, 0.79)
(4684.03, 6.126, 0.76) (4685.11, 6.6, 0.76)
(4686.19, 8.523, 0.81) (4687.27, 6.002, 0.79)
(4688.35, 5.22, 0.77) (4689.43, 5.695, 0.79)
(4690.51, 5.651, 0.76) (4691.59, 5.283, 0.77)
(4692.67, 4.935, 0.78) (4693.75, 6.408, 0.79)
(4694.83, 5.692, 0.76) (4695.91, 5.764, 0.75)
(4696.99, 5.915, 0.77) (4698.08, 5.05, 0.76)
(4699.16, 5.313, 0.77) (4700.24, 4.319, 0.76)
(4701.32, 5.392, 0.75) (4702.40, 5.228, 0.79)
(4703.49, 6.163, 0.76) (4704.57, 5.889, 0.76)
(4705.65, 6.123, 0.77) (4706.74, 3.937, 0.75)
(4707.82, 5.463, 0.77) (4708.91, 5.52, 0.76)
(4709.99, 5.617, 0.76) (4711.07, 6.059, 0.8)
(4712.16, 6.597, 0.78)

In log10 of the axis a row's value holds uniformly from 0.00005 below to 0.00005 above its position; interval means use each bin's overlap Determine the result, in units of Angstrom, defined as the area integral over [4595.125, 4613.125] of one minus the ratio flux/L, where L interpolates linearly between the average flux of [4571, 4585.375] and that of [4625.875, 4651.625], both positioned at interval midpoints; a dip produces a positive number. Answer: -0.6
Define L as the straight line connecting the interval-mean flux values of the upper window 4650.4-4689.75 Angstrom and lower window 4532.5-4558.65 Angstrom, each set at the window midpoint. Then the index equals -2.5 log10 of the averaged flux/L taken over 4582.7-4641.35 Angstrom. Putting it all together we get -0.026 mag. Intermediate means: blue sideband 5.55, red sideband 5.95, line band 5.91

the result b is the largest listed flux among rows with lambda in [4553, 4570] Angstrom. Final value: 7.26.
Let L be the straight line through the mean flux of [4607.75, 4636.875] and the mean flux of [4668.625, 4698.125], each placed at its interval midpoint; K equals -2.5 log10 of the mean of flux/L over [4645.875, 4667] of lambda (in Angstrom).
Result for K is 0.04 mag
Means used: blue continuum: 5.95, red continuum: 5.94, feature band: 5.72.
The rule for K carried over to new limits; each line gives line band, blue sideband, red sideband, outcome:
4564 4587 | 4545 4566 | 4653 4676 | 0.02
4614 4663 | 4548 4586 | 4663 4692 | 0.02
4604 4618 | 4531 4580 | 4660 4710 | -0.07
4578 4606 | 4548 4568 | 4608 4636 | 0.02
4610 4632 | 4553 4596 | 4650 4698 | -0.01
